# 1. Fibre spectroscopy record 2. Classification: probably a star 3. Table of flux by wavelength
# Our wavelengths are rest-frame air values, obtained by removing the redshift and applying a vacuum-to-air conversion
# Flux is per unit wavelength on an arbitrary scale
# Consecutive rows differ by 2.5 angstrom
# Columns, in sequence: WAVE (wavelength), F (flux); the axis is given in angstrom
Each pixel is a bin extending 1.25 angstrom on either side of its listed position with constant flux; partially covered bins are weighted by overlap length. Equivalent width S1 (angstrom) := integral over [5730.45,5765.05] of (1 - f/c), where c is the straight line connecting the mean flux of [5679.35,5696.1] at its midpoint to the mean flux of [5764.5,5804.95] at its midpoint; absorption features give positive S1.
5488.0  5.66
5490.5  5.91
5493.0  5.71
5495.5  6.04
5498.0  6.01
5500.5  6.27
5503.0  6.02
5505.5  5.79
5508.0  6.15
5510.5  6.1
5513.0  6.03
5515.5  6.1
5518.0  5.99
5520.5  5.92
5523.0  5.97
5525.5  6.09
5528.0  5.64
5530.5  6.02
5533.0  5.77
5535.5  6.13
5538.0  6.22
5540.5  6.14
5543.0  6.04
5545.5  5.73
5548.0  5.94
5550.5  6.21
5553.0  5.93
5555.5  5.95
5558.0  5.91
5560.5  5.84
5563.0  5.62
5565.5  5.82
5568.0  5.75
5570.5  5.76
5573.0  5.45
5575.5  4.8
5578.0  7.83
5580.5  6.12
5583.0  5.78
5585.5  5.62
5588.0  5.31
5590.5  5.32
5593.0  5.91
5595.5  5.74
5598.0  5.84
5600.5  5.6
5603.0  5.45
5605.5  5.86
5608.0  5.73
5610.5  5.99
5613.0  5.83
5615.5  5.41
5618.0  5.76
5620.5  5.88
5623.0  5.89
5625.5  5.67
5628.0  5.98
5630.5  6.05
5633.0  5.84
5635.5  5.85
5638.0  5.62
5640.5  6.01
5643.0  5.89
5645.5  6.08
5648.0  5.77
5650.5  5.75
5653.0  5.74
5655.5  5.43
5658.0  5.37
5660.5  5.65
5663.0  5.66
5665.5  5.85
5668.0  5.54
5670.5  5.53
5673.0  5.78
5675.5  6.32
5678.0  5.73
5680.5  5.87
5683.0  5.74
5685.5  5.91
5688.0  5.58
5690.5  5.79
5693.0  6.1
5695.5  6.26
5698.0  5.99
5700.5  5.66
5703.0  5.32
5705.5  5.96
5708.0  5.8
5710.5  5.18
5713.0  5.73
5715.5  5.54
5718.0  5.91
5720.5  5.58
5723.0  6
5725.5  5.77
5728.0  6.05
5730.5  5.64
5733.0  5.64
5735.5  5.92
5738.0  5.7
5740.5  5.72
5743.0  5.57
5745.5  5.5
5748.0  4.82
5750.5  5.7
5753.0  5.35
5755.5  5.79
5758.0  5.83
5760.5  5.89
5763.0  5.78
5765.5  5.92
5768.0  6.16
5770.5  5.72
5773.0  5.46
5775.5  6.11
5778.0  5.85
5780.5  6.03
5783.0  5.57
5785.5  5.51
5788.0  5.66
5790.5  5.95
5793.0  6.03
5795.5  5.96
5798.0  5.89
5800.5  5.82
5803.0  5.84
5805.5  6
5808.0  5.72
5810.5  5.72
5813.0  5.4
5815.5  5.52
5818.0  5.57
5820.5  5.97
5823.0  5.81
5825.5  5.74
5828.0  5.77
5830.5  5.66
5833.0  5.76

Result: 1.3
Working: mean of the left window 5.88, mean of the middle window 5.64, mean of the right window 5.84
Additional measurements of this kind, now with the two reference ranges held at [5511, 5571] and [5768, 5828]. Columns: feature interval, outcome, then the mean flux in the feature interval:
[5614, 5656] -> 0.55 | 5.81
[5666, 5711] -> 0.46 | 5.79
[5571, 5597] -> 0.56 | 5.79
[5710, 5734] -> 0.45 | 5.72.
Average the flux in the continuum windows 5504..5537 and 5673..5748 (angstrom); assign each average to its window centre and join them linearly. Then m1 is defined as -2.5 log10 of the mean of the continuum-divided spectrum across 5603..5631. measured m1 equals 0.01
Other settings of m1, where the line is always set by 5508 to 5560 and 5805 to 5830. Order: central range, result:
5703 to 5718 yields 0.034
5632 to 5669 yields 0.026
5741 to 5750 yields 0.081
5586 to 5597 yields 0.067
